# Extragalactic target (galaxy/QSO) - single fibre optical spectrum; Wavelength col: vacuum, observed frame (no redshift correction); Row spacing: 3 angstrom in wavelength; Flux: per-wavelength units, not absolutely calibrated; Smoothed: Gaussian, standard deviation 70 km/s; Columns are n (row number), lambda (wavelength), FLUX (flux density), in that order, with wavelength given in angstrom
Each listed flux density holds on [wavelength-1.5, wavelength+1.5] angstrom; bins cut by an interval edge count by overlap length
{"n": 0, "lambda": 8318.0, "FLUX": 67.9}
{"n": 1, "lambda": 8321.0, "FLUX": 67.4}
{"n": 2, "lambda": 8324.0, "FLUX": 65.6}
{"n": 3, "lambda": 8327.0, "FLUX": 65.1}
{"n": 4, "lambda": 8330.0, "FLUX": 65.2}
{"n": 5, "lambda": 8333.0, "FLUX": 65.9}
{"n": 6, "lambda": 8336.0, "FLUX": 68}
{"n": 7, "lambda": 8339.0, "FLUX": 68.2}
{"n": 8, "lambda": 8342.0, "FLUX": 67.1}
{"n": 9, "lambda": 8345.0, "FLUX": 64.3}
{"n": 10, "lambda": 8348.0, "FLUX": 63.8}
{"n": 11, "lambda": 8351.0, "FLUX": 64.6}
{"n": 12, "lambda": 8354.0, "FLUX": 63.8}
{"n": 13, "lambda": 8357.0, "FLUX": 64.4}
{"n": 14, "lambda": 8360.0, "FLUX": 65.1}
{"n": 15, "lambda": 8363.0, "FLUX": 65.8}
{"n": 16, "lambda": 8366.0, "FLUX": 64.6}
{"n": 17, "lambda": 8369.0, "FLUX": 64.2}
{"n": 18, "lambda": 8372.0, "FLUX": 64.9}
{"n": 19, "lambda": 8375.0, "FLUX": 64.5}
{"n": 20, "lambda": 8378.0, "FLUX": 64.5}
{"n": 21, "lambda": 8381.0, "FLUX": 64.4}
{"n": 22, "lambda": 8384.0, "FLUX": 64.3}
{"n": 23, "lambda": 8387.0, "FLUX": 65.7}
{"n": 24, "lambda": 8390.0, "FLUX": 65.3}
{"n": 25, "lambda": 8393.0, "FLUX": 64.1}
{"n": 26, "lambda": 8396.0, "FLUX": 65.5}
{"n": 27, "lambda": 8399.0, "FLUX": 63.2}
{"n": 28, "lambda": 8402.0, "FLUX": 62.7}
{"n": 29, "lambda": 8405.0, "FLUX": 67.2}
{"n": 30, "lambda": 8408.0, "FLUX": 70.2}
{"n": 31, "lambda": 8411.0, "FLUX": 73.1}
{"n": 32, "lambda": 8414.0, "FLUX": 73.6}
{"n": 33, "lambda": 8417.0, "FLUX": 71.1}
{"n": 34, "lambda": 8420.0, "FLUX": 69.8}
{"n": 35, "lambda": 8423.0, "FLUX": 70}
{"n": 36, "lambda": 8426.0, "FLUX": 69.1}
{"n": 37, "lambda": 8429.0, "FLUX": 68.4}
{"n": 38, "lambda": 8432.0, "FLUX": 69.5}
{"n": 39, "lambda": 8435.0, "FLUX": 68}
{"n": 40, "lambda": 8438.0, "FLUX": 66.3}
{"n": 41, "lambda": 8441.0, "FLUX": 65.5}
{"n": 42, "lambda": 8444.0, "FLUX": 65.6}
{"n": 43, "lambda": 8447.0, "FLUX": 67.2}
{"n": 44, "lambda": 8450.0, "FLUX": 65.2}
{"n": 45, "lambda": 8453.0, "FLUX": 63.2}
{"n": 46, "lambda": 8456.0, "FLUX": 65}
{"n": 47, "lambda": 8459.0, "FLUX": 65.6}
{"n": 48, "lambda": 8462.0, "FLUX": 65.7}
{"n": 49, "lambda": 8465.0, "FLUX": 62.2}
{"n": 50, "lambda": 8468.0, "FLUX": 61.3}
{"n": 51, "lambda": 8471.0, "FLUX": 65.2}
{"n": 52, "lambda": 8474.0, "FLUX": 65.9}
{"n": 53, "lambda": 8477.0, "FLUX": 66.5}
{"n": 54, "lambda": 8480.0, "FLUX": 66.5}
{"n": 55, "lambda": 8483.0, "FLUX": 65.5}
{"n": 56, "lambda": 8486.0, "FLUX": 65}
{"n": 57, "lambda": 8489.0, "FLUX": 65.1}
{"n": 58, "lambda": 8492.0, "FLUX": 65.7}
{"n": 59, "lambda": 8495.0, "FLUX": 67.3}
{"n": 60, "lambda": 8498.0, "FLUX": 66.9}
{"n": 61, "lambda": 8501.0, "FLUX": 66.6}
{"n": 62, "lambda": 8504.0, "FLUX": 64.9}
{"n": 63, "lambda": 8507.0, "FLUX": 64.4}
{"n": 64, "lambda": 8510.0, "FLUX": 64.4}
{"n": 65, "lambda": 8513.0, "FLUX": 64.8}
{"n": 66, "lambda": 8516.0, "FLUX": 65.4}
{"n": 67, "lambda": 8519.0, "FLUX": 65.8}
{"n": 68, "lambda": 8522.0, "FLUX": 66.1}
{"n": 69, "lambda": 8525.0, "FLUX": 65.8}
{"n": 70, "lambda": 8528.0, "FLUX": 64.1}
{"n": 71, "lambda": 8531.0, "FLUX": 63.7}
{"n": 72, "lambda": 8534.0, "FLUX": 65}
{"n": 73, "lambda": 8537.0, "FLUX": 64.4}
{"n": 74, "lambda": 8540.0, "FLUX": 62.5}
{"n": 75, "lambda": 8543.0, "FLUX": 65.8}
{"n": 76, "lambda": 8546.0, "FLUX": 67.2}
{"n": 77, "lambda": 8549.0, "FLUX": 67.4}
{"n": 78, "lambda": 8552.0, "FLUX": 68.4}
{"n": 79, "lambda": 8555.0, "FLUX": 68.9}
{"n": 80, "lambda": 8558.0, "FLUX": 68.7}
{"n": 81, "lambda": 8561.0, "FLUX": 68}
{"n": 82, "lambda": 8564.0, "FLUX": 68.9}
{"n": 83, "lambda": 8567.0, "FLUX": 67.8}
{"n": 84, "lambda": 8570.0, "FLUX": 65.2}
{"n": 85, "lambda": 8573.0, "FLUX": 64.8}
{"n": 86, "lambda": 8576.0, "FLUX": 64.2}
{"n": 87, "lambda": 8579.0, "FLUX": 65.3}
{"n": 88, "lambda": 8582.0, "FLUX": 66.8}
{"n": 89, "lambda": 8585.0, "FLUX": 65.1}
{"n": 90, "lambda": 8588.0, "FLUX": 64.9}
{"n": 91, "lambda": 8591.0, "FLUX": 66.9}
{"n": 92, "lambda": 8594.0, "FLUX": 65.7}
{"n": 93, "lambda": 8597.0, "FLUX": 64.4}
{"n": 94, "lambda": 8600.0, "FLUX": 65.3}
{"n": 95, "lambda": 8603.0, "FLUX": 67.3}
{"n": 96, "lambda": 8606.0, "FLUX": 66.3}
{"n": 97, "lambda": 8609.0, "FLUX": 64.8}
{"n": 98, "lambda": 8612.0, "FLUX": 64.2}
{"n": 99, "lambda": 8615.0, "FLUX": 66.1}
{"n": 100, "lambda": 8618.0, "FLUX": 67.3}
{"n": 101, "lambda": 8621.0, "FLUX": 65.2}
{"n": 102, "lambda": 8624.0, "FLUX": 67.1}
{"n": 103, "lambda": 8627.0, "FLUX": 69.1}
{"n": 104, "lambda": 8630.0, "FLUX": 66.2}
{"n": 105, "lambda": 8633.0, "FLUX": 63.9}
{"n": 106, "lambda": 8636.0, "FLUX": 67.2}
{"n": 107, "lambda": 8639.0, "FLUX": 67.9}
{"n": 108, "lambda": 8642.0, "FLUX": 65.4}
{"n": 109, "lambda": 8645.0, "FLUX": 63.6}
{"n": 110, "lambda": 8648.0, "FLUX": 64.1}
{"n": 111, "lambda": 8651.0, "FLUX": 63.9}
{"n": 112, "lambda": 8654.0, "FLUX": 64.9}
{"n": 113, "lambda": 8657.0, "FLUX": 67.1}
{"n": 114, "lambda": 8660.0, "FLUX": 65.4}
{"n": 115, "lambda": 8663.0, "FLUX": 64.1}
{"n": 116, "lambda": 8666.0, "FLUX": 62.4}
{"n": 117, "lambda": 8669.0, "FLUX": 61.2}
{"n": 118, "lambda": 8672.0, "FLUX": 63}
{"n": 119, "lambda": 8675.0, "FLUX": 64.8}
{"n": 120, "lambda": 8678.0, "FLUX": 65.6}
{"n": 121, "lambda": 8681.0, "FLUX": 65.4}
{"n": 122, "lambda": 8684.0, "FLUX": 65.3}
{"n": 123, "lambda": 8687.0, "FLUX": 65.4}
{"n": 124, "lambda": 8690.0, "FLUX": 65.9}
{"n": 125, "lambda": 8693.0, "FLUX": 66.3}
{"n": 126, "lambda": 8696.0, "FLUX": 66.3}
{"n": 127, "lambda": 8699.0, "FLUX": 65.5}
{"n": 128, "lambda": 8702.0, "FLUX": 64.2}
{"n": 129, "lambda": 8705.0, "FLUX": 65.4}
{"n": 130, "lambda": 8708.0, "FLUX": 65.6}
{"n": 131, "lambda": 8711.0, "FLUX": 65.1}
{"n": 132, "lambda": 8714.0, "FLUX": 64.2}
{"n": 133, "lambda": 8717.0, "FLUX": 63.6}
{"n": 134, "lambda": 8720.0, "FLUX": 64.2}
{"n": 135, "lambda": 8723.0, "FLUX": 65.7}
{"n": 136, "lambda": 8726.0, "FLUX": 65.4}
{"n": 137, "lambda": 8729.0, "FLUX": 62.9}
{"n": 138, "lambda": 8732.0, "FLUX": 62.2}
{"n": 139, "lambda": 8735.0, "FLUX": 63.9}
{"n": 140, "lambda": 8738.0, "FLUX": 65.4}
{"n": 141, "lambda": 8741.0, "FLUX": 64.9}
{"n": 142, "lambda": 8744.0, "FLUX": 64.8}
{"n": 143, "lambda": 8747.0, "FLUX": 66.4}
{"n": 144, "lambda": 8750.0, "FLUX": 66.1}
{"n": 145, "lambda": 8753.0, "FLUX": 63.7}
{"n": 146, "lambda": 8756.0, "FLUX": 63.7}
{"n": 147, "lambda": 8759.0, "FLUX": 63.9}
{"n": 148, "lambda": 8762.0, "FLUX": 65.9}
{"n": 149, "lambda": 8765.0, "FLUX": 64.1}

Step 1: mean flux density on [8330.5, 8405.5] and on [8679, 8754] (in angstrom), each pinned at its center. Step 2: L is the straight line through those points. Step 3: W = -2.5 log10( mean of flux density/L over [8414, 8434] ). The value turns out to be -0.08 mag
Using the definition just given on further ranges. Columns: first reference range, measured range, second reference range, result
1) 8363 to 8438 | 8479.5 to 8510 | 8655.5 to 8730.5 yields 0.009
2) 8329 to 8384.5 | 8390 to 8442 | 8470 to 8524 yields -0.043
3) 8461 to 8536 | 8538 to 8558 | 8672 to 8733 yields -0.028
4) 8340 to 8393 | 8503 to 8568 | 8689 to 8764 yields -0.020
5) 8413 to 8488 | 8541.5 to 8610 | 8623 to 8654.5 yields -0.007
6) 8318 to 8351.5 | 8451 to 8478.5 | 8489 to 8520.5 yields 0.020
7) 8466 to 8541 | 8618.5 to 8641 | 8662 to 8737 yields -0.031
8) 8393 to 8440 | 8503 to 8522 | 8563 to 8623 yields 0.032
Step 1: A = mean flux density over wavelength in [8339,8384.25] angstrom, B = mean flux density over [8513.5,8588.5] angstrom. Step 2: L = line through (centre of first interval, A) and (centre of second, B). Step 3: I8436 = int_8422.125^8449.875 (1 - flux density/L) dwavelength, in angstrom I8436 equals -1.0 angstrom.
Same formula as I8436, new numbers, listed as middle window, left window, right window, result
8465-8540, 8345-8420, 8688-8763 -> 0.44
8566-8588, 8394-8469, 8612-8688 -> 0.11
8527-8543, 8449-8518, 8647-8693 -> 0.22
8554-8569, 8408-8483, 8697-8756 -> -0.51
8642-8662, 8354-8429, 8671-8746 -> 0.09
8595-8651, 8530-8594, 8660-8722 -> -0.27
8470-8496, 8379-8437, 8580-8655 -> 0.43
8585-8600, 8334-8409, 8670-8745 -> -0.11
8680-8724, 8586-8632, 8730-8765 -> -0.10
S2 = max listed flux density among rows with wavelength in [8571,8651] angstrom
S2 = 69.1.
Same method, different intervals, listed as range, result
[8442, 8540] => 67.3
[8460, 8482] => 66.5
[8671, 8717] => 66.3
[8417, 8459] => 71.1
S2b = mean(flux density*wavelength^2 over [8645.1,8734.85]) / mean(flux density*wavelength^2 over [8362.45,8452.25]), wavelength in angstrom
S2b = 1.03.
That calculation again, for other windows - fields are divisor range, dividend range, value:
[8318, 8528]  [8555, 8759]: 1.05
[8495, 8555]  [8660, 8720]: 1.03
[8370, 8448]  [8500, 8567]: 1.01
